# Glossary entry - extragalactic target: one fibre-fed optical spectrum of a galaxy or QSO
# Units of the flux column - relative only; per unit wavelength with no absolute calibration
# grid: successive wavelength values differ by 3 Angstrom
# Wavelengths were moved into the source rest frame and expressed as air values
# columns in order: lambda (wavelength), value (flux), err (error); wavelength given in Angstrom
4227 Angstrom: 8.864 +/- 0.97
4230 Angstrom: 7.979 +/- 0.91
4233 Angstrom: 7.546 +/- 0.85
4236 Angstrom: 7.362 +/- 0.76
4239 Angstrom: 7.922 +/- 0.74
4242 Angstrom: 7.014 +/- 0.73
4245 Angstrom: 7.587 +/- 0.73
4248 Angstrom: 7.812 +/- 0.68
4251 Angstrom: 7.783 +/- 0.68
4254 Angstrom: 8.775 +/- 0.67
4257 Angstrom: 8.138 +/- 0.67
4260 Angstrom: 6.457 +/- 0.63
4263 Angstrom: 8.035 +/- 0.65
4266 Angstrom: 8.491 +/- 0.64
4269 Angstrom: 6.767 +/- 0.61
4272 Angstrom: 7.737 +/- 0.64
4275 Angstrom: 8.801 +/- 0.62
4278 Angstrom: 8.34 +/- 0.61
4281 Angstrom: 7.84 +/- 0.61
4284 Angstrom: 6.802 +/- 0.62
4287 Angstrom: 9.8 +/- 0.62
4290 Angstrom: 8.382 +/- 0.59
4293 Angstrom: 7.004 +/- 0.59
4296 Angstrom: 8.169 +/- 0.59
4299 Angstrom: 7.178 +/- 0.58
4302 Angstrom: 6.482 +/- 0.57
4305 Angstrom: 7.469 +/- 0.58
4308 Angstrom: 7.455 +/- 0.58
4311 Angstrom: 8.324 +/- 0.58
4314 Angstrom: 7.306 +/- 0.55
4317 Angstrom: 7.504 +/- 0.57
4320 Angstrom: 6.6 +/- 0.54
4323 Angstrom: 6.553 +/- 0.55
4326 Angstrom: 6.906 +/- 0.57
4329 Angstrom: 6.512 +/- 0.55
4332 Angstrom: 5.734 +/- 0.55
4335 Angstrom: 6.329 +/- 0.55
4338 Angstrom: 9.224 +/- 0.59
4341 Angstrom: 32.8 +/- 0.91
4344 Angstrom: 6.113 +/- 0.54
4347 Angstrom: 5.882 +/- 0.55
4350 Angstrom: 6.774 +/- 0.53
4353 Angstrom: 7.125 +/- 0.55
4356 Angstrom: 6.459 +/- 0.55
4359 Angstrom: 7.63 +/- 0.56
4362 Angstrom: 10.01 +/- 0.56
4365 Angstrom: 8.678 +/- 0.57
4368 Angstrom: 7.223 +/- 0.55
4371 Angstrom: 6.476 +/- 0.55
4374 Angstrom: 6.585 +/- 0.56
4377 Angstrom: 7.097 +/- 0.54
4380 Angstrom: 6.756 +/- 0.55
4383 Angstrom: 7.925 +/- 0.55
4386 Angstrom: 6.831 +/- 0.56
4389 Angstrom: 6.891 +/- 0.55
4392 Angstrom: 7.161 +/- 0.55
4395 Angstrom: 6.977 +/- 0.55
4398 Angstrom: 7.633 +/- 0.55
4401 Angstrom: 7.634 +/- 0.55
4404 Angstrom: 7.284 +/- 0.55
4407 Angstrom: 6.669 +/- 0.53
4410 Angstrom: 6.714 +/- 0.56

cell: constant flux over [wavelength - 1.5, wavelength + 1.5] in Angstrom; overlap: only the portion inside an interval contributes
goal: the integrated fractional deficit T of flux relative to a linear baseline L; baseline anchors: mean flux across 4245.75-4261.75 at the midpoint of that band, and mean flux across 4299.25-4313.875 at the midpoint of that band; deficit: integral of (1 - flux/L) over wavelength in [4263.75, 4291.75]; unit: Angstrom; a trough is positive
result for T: -1.8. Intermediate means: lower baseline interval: 7.79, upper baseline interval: 7.4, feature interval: 8.09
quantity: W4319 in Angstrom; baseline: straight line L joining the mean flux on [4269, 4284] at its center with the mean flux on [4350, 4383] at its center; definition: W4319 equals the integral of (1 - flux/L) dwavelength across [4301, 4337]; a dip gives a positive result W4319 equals 3.3 Angstrom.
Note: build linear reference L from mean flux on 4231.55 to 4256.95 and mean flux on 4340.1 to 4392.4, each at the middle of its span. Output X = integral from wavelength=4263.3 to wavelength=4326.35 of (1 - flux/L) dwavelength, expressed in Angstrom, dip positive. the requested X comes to 2.8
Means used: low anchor 7.75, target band 7.64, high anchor 8.33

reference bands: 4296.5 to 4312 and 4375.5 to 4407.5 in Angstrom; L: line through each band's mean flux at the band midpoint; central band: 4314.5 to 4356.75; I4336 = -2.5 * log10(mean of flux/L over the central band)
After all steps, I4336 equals -0.18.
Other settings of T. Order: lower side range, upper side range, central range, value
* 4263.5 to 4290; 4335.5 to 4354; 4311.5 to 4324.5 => 3.7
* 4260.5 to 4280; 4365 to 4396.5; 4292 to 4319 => 0.8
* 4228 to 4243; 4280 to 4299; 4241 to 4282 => -0.3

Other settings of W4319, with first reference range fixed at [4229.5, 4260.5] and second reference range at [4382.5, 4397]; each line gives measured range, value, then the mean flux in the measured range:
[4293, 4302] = 0.15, 7.36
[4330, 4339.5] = 0.35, 7.06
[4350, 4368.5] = -1.43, 7.8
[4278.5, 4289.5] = -0.94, 8.19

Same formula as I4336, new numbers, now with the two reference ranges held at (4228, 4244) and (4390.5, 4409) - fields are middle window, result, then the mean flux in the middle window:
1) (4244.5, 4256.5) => -0.06 mag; 8.04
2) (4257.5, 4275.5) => -0.02 mag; 7.68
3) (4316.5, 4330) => 0.10 mag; 6.78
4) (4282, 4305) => -0.03 mag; 7.68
